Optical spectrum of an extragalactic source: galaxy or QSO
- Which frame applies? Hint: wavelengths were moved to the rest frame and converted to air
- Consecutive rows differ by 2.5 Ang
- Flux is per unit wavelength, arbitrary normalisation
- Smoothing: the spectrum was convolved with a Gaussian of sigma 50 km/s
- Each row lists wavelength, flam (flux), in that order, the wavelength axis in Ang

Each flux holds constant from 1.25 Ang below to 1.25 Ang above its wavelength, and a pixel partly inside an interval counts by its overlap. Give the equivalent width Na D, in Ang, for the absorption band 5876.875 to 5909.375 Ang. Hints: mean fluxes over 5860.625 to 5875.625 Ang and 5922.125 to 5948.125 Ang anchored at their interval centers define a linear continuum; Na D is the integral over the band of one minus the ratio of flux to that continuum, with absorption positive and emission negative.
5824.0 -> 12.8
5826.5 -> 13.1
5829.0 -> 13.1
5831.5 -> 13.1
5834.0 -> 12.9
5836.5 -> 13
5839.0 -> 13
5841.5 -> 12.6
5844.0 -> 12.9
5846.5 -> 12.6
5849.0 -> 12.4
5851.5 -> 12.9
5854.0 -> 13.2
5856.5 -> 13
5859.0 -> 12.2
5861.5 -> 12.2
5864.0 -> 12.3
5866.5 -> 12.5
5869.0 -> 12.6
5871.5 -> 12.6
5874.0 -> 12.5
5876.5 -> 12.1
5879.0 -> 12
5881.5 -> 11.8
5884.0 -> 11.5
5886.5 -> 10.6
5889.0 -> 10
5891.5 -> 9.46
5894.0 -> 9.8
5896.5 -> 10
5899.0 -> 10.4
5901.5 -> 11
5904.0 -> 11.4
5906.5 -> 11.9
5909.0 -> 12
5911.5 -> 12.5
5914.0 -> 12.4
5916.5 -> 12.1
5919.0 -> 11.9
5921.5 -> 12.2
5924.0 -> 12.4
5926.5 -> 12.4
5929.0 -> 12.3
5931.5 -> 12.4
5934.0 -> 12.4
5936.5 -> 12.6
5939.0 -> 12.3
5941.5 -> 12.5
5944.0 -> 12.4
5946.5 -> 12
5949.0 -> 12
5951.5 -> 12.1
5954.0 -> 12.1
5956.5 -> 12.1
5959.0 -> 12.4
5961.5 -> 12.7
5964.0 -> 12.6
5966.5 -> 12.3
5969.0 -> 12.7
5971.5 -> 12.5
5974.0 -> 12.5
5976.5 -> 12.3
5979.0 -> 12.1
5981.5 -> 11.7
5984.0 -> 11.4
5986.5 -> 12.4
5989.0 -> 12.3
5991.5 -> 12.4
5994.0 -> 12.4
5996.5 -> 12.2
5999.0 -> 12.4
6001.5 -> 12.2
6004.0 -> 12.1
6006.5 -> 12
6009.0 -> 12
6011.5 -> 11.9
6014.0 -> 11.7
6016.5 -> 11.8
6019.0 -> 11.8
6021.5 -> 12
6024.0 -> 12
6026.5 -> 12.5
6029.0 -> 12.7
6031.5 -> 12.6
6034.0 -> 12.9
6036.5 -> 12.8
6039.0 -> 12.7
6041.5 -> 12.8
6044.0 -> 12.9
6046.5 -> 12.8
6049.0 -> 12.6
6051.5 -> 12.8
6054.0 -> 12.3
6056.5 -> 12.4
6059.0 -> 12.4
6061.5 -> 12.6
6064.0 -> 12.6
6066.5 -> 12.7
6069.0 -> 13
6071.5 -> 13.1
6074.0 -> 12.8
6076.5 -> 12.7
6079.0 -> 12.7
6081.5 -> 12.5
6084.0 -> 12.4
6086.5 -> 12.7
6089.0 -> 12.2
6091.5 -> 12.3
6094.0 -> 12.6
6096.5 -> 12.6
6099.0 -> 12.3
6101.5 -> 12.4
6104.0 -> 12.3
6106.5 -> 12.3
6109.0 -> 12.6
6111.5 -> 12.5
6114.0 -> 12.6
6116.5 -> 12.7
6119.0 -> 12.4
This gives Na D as 3.93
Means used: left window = 12.4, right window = 12.4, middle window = 10.9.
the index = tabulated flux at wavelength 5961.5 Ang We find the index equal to 12.7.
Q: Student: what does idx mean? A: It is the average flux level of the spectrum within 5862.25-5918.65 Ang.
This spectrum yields 11.5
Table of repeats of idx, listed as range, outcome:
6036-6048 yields 12.8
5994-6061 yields 12.4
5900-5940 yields 12.1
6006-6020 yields 11.9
